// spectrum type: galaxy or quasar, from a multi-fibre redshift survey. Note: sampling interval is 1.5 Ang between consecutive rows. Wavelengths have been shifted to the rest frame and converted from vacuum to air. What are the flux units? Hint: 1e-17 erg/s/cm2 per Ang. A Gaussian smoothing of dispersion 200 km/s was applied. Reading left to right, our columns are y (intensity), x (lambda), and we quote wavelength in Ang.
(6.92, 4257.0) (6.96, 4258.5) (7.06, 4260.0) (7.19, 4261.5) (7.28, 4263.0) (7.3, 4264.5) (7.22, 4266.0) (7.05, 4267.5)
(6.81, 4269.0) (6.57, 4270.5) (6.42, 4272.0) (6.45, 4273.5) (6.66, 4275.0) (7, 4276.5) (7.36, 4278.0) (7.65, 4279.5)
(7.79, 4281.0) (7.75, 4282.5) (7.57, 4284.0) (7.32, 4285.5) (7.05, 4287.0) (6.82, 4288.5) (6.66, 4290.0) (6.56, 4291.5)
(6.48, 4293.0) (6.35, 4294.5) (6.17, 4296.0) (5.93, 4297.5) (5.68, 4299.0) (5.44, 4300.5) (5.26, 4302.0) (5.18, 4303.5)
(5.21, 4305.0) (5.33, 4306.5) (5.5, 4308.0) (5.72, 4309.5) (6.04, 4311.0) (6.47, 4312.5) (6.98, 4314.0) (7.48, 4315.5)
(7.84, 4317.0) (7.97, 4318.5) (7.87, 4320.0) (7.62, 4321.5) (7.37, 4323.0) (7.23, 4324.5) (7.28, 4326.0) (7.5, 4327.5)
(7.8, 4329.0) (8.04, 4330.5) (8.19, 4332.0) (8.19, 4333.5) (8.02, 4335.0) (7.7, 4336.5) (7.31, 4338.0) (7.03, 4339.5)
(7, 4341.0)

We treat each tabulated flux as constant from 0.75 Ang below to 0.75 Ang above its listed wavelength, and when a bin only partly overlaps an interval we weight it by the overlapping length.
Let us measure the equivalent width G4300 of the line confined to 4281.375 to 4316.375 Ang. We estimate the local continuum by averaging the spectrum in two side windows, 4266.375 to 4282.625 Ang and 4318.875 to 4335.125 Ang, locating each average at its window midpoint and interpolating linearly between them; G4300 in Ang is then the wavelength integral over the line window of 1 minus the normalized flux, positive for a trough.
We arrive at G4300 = 4.9 Ang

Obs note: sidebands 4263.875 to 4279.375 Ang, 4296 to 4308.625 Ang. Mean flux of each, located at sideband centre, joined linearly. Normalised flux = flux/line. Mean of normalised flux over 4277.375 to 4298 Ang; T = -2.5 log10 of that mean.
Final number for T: -0.132 mag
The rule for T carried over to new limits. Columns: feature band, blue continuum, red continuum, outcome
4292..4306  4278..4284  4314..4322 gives 0.31 mag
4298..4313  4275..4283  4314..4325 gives 0.33 mag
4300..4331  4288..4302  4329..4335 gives 0.08 mag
